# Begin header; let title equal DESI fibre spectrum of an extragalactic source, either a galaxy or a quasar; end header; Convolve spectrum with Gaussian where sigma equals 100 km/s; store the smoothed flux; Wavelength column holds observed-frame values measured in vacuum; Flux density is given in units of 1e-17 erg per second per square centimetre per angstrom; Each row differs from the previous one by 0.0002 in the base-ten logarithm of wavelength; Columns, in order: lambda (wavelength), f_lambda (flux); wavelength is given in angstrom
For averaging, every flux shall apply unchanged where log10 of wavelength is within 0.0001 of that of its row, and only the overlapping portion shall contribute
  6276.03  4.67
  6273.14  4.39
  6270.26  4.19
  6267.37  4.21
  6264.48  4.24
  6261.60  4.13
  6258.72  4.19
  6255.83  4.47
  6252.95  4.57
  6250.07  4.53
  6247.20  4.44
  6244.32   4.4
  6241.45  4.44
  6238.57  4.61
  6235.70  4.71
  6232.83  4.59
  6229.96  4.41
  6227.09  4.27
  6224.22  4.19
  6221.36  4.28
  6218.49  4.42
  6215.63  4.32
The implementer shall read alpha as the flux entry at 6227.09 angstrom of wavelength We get 4.27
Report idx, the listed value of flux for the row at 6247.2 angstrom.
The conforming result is 4.44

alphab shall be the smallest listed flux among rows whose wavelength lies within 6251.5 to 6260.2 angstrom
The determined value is 4.19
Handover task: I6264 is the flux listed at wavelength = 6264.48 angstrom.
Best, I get 4.24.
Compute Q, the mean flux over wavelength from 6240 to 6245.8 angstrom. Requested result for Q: 4.42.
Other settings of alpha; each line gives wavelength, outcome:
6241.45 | 4.44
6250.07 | 4.53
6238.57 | 4.61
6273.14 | 4.39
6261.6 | 4.13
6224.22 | 4.19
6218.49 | 4.42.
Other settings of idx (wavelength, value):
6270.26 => 4.19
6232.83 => 4.59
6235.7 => 4.71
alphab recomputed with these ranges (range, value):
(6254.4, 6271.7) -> 4.13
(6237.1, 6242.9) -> 4.44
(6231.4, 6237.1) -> 4.59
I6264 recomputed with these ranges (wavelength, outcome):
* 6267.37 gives 4.21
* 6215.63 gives 4.32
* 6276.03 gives 4.67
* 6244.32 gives 4.4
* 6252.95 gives 4.57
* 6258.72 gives 4.19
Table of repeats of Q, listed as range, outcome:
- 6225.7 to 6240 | 4.52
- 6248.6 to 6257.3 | 4.52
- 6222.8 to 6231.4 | 4.29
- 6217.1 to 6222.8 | 4.35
